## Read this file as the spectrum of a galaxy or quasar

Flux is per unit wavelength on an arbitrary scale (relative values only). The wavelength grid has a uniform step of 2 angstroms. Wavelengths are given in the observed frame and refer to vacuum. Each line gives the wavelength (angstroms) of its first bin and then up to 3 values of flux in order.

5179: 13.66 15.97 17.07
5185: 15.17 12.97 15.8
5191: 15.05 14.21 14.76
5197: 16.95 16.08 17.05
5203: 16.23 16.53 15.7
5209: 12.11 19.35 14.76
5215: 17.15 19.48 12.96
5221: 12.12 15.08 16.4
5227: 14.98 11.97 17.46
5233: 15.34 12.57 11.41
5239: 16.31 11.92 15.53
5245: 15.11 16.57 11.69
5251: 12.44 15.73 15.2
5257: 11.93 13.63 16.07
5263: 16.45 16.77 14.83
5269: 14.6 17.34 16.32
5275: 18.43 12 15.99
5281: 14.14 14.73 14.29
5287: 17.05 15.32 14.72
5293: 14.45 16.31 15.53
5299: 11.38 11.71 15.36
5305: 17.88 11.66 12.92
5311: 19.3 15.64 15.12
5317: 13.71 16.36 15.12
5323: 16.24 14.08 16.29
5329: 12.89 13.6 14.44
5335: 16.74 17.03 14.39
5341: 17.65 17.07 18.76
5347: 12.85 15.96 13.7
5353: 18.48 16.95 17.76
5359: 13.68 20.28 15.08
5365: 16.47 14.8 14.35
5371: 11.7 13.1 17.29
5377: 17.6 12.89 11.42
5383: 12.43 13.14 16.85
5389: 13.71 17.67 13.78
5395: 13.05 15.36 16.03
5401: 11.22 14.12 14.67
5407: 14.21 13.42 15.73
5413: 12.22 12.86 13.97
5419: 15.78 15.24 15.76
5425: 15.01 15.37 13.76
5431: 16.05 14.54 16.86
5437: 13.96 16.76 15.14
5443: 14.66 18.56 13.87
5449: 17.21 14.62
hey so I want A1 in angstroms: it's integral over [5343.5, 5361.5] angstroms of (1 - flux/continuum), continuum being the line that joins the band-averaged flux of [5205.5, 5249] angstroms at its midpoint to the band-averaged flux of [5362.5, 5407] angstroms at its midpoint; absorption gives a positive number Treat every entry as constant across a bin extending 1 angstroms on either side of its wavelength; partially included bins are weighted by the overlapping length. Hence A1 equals -2.4 angstroms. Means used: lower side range 14.9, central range 16.4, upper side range 14.4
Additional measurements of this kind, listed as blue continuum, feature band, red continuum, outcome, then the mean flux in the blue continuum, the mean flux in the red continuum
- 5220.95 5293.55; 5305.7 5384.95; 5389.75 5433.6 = -3.28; 14.8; 14.5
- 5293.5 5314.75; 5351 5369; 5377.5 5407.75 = -2.57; 14.8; 14.1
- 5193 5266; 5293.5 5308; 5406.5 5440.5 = 0.67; 15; 14.8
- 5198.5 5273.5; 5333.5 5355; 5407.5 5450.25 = -1.69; 15.1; 15.1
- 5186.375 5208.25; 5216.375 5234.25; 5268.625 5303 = 0.50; 15.6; 15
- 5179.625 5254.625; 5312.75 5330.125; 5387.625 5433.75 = -0.28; 15.1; 14.5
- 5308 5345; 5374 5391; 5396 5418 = -0.17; 15.6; 14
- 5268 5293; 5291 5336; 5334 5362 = 3.07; 15.4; 16.5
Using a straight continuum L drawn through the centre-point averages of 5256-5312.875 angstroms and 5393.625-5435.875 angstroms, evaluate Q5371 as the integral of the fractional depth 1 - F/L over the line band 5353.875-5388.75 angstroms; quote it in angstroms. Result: -0.8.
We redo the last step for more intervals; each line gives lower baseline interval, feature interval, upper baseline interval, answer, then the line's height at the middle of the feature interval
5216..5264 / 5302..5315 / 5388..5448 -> -0.73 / 14.6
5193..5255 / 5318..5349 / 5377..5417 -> -2.54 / 14.4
